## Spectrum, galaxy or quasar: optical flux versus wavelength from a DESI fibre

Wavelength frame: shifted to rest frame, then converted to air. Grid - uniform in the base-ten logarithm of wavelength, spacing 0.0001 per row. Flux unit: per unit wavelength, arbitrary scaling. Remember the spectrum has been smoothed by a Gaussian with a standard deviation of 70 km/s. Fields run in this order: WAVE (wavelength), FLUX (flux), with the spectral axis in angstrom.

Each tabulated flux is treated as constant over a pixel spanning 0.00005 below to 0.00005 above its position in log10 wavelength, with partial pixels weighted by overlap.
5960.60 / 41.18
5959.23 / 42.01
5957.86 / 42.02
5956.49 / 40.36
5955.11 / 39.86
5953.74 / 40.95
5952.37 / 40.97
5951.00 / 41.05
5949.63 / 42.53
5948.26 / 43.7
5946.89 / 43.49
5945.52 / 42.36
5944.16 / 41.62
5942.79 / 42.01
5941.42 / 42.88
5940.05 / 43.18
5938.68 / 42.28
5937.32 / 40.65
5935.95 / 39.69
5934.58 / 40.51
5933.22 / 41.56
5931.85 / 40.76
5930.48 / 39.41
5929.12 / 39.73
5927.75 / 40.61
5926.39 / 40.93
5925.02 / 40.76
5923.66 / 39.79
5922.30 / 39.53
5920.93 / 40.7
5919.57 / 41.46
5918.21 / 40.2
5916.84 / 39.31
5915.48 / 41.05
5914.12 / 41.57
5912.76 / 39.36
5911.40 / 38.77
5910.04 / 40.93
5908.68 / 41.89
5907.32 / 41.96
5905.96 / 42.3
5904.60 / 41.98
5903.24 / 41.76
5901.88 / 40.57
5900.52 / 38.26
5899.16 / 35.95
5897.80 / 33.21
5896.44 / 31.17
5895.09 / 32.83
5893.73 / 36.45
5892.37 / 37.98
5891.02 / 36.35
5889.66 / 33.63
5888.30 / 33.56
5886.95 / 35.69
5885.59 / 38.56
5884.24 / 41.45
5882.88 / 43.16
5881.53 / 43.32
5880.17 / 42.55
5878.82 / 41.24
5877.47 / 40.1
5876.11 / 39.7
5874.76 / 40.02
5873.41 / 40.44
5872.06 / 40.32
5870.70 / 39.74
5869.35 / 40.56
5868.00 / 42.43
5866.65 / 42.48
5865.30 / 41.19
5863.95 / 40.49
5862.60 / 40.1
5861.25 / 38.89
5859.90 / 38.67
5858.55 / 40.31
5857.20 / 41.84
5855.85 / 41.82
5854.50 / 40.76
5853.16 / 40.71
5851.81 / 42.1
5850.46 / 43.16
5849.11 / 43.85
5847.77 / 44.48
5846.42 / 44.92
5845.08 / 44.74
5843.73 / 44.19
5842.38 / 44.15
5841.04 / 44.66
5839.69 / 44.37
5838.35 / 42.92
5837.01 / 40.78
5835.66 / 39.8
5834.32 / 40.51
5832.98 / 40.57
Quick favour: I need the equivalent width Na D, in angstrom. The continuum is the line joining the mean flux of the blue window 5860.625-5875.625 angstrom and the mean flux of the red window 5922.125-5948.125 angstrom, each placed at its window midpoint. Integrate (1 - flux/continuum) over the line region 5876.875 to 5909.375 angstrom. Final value 1.8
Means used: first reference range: 40.6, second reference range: 41.2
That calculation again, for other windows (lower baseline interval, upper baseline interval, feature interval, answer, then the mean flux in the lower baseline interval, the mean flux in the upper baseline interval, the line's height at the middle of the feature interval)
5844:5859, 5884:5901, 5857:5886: -1.2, 42.7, 35.6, 39.2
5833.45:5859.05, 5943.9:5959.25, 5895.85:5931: 1.9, 42.6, 41.7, 42.1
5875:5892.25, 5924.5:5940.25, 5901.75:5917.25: -0.4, 39.1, 40.8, 40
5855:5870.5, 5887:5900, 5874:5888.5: -1.2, 40.8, 34.7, 37.1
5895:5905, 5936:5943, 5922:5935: 0.1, 37.1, 42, 40.6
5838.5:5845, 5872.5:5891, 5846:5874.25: 0.4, 44.2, 39.4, 42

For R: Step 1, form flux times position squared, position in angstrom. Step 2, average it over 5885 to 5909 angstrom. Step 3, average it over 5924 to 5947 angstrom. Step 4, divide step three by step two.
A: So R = 1.1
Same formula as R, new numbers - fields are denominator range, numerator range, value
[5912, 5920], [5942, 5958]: 1.04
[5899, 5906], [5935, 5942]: 1.05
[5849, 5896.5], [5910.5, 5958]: 1.05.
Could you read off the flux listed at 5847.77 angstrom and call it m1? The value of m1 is 44.48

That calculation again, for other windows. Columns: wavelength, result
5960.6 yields 41.18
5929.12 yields 39.73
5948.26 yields 43.7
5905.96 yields 42.3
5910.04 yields 40.93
